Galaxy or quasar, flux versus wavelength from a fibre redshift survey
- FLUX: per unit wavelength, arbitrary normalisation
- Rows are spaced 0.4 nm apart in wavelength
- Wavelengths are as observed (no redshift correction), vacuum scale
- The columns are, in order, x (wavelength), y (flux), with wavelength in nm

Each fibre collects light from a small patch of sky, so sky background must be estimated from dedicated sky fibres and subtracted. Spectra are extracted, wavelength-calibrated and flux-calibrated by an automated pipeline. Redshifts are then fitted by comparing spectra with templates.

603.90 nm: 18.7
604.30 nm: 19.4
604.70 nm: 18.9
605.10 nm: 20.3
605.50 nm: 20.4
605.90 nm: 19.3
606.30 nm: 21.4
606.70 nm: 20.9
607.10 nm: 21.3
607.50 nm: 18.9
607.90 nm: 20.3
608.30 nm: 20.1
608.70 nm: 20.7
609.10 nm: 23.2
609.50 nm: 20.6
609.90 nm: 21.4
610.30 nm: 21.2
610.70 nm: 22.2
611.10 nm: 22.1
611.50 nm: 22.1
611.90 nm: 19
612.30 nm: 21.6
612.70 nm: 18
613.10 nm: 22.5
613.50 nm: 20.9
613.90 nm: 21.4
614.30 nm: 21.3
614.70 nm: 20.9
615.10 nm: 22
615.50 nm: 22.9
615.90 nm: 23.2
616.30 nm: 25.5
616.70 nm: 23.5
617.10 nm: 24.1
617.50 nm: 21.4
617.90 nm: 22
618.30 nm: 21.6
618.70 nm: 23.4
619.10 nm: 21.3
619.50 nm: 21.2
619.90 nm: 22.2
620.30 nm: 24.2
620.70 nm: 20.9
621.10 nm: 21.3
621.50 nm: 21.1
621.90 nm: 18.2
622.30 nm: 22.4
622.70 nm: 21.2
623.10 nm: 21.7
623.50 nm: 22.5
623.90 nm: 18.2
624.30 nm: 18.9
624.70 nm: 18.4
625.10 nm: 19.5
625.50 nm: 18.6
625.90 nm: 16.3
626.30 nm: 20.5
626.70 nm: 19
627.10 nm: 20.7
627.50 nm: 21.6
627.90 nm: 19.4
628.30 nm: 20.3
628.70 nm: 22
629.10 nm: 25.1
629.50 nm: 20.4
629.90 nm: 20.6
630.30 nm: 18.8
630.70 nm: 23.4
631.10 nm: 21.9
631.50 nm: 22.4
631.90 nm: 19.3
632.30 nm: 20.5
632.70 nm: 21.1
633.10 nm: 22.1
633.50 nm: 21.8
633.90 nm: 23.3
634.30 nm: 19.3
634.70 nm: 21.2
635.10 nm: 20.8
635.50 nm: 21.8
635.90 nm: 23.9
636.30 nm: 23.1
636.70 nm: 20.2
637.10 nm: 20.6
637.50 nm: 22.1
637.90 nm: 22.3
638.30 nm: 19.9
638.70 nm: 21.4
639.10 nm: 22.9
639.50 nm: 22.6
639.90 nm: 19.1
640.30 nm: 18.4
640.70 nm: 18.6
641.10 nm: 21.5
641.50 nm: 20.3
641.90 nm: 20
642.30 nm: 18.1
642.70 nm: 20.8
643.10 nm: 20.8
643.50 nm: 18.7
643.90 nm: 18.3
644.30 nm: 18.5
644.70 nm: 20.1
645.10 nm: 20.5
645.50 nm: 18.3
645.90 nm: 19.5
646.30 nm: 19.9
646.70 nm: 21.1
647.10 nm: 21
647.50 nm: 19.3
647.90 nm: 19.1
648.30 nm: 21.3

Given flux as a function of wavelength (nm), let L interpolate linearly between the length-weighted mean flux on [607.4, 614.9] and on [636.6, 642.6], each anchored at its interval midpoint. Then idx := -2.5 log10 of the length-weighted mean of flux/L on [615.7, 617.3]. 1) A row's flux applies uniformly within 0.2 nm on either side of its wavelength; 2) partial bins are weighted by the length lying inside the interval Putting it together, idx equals -0.15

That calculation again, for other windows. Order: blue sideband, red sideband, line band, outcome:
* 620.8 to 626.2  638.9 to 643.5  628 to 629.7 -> -0.09 mag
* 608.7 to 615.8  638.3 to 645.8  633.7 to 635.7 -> -0.05 mag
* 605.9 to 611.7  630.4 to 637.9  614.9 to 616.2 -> -0.08 mag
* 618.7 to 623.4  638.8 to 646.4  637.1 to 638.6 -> -0.06 mag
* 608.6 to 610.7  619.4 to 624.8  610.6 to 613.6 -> 0.02 mag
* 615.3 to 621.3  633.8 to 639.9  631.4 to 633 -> 0.05 mag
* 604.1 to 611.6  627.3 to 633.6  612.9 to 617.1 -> -0.08 mag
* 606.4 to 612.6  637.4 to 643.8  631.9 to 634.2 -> -0.05 mag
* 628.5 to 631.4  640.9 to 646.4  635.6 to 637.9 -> -0.06 mag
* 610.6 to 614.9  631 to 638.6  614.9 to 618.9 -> -0.09 mag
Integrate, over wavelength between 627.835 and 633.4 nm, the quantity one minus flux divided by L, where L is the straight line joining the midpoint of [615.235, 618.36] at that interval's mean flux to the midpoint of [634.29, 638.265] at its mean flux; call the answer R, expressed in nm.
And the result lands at 0.180 nm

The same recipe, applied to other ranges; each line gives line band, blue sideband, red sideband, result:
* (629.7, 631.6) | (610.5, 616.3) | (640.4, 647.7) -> -0.08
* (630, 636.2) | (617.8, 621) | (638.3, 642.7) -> -0.16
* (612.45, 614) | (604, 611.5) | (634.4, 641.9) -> 0.01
